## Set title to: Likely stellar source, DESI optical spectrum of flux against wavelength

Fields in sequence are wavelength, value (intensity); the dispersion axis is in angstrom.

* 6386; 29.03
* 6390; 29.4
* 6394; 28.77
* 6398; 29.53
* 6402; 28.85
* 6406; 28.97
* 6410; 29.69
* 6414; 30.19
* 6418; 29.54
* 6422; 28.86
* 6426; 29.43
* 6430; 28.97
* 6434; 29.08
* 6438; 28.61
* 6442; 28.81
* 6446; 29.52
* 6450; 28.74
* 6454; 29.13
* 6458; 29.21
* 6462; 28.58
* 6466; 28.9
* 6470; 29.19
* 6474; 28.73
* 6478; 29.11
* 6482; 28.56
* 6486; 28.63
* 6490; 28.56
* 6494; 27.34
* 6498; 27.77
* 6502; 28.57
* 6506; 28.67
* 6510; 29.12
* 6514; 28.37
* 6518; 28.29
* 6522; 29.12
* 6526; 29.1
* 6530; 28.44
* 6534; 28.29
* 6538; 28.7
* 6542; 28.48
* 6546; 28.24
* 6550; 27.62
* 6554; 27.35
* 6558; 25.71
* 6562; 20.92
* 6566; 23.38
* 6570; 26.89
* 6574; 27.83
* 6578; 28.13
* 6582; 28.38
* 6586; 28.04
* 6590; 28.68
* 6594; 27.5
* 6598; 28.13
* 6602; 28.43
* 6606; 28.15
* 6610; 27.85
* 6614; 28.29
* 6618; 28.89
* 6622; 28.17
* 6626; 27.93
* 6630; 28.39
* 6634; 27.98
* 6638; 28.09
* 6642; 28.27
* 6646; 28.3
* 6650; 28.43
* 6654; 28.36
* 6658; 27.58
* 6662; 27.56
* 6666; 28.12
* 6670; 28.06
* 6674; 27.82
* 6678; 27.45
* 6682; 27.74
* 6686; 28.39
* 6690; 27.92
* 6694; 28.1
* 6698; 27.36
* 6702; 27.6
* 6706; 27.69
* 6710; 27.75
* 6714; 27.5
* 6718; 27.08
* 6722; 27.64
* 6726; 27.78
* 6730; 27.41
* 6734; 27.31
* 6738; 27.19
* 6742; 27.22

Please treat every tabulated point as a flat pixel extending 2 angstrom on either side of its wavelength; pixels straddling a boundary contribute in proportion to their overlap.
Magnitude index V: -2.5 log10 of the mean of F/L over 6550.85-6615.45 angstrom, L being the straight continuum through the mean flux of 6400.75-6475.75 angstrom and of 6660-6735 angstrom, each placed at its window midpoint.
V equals 0.05 mag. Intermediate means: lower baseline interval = 29.1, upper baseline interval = 27.7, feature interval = 27.1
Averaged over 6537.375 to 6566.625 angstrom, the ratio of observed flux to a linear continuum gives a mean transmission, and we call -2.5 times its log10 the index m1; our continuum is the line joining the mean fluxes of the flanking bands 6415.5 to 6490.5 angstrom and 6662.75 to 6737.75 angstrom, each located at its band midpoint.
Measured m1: 0.08 mag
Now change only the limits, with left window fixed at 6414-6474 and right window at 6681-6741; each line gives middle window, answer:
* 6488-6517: 0.016 mag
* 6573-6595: 0.007 mag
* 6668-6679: 0.001 mag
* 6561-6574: 0.157 mag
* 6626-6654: -0.009 mag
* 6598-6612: 0.002 mag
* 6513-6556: 0.008 mag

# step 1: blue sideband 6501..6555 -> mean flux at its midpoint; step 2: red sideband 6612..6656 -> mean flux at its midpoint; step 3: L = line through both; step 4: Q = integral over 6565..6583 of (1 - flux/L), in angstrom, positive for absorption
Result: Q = 0.9 angstrom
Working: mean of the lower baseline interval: 28.5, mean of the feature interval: 27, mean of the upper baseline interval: 28.3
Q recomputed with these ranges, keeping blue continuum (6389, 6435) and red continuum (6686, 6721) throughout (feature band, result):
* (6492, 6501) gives 0.4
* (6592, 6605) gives 0.1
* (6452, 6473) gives 0.0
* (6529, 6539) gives 0.1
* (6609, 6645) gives -0.2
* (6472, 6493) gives 0.2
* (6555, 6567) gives 2.0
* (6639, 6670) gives -0.2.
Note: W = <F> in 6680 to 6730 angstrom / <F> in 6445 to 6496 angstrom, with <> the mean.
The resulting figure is 0.96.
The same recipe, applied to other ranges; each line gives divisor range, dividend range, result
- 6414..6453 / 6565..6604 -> 0.95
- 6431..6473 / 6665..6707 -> 0.96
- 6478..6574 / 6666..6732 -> 1.00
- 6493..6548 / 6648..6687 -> 0.98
